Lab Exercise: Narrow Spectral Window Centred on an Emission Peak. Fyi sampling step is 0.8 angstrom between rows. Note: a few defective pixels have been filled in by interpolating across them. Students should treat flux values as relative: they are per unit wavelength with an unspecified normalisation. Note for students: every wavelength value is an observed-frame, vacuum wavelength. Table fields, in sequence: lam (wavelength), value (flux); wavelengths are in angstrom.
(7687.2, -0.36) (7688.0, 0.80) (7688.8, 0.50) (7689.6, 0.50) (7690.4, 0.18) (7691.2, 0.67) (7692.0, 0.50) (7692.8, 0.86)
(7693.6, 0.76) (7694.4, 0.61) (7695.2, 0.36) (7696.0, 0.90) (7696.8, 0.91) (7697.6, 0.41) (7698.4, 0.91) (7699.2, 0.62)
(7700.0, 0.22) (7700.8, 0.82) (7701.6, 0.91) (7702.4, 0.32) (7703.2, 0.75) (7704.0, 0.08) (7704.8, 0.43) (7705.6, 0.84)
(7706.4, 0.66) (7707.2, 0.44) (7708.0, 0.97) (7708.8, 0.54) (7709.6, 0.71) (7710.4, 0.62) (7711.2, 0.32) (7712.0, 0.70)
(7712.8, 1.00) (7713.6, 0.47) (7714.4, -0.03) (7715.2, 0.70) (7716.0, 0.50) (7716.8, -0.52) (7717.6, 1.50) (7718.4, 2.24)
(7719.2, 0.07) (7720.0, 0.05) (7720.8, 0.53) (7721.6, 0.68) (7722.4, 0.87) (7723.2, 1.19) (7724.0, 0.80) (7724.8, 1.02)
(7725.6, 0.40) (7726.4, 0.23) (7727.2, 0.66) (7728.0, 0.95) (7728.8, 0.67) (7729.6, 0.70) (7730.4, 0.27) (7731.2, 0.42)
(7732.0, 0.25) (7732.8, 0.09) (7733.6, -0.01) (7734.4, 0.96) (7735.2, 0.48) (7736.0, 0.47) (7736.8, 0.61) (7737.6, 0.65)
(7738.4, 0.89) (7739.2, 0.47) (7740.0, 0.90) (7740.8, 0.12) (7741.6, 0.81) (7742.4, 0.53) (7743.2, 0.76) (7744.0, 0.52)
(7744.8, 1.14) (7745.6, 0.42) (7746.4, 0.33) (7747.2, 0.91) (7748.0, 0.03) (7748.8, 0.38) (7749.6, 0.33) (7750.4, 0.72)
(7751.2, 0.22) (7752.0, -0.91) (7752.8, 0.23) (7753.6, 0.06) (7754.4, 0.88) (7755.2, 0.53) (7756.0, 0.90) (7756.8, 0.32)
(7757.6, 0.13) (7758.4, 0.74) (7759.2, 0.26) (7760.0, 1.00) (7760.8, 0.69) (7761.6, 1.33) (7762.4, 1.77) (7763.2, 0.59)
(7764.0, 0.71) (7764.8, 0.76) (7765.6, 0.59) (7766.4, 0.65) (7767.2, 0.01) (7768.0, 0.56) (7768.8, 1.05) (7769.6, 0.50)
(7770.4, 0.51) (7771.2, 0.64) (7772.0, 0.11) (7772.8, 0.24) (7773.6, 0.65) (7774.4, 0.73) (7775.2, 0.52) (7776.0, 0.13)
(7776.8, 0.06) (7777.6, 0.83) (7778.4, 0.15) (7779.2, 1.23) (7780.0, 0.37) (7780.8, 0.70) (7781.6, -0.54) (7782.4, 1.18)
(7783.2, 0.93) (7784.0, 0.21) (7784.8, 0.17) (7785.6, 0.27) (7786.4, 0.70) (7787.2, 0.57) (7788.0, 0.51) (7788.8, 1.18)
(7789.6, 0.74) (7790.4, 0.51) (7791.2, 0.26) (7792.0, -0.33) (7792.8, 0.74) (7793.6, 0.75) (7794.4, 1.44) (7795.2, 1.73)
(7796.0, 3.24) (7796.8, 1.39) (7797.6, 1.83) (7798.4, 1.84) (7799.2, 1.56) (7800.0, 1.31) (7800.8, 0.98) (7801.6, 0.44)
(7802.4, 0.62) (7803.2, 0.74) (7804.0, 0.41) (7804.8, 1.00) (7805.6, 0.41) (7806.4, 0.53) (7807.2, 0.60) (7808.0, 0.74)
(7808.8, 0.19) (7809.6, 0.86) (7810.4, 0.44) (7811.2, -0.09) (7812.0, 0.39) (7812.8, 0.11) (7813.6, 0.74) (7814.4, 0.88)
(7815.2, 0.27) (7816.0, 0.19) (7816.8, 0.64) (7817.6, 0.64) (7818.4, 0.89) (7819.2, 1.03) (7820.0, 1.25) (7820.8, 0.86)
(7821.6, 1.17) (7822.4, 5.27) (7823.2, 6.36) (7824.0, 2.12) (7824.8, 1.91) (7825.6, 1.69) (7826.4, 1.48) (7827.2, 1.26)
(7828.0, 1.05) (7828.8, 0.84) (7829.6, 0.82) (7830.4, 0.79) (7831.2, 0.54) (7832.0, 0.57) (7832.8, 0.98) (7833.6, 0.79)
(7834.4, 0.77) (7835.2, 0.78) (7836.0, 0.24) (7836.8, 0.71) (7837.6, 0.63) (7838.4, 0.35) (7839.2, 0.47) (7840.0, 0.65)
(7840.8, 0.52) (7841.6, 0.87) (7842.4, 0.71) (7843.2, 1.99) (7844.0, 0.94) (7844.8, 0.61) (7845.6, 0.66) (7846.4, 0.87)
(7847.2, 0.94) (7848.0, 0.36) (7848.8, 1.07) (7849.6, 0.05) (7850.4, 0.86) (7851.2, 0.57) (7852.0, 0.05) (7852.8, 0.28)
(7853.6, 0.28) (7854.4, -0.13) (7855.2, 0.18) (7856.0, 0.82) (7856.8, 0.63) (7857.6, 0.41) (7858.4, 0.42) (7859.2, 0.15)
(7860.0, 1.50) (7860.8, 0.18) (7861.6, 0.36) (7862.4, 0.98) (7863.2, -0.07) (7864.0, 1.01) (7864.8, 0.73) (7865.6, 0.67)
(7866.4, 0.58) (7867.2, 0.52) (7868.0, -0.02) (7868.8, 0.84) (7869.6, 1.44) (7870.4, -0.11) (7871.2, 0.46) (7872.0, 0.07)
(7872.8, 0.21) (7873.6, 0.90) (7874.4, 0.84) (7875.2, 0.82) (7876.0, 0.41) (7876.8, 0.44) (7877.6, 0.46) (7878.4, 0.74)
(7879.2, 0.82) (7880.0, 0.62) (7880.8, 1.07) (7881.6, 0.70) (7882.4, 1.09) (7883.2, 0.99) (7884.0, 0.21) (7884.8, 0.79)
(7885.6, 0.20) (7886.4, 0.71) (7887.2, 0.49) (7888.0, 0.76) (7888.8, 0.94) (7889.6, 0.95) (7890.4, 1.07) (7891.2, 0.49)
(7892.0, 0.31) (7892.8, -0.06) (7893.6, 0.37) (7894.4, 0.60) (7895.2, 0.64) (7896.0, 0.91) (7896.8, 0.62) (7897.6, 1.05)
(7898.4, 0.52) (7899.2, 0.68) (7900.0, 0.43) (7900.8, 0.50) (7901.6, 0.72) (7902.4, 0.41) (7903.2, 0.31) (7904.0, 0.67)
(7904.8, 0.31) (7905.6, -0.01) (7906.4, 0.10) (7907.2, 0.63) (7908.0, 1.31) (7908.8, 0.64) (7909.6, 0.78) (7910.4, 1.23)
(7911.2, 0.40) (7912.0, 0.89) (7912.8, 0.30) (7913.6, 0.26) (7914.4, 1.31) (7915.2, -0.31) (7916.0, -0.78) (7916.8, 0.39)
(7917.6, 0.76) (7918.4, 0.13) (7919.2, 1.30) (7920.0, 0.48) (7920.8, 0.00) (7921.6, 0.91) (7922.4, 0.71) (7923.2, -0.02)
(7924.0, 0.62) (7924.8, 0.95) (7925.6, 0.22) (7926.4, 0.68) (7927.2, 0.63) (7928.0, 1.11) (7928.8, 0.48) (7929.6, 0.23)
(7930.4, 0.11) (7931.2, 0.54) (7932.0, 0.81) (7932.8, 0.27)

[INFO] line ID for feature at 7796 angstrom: H-alpha 6563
